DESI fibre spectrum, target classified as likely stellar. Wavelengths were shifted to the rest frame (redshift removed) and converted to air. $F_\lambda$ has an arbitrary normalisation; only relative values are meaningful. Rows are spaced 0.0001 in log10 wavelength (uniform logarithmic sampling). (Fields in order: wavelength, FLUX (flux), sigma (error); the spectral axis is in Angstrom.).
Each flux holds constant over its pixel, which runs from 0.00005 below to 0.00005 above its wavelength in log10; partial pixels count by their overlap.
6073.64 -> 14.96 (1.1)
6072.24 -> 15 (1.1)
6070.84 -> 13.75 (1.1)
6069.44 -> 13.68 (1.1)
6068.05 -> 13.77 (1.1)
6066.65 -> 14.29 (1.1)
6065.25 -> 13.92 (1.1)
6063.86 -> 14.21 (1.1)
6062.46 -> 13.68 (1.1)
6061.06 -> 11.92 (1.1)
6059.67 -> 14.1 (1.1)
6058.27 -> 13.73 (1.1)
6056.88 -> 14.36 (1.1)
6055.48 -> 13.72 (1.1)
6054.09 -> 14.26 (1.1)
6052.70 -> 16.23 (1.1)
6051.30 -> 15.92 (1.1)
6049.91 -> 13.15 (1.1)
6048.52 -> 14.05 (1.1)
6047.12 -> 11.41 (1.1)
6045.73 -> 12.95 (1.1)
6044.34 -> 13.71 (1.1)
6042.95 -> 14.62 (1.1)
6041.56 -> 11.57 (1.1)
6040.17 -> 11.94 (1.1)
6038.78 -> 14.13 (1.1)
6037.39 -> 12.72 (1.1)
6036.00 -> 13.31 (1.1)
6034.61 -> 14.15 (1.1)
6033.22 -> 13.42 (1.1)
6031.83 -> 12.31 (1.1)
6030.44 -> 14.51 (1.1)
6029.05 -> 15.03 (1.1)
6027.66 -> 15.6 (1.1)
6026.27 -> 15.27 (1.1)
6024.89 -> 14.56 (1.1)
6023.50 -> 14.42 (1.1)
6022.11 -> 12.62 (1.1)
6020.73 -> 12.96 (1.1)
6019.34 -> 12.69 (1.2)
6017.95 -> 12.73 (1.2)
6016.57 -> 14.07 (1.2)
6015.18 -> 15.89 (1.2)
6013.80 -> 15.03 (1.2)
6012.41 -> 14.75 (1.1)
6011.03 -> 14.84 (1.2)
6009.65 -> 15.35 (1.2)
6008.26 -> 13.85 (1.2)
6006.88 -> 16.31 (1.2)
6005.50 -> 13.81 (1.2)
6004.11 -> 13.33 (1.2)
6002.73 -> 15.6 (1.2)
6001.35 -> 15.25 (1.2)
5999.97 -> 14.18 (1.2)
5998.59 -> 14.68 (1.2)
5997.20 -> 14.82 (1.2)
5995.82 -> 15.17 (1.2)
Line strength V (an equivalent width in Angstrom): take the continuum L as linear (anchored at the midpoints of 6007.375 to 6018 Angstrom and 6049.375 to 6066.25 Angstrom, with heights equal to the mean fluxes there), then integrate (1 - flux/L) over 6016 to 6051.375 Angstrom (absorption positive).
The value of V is 2.1 Angstrom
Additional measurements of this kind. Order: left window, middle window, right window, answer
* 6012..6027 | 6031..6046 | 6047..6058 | 1.1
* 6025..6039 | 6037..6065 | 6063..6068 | 0.9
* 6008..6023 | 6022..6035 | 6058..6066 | -0.3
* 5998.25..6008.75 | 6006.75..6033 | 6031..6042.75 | -0.8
